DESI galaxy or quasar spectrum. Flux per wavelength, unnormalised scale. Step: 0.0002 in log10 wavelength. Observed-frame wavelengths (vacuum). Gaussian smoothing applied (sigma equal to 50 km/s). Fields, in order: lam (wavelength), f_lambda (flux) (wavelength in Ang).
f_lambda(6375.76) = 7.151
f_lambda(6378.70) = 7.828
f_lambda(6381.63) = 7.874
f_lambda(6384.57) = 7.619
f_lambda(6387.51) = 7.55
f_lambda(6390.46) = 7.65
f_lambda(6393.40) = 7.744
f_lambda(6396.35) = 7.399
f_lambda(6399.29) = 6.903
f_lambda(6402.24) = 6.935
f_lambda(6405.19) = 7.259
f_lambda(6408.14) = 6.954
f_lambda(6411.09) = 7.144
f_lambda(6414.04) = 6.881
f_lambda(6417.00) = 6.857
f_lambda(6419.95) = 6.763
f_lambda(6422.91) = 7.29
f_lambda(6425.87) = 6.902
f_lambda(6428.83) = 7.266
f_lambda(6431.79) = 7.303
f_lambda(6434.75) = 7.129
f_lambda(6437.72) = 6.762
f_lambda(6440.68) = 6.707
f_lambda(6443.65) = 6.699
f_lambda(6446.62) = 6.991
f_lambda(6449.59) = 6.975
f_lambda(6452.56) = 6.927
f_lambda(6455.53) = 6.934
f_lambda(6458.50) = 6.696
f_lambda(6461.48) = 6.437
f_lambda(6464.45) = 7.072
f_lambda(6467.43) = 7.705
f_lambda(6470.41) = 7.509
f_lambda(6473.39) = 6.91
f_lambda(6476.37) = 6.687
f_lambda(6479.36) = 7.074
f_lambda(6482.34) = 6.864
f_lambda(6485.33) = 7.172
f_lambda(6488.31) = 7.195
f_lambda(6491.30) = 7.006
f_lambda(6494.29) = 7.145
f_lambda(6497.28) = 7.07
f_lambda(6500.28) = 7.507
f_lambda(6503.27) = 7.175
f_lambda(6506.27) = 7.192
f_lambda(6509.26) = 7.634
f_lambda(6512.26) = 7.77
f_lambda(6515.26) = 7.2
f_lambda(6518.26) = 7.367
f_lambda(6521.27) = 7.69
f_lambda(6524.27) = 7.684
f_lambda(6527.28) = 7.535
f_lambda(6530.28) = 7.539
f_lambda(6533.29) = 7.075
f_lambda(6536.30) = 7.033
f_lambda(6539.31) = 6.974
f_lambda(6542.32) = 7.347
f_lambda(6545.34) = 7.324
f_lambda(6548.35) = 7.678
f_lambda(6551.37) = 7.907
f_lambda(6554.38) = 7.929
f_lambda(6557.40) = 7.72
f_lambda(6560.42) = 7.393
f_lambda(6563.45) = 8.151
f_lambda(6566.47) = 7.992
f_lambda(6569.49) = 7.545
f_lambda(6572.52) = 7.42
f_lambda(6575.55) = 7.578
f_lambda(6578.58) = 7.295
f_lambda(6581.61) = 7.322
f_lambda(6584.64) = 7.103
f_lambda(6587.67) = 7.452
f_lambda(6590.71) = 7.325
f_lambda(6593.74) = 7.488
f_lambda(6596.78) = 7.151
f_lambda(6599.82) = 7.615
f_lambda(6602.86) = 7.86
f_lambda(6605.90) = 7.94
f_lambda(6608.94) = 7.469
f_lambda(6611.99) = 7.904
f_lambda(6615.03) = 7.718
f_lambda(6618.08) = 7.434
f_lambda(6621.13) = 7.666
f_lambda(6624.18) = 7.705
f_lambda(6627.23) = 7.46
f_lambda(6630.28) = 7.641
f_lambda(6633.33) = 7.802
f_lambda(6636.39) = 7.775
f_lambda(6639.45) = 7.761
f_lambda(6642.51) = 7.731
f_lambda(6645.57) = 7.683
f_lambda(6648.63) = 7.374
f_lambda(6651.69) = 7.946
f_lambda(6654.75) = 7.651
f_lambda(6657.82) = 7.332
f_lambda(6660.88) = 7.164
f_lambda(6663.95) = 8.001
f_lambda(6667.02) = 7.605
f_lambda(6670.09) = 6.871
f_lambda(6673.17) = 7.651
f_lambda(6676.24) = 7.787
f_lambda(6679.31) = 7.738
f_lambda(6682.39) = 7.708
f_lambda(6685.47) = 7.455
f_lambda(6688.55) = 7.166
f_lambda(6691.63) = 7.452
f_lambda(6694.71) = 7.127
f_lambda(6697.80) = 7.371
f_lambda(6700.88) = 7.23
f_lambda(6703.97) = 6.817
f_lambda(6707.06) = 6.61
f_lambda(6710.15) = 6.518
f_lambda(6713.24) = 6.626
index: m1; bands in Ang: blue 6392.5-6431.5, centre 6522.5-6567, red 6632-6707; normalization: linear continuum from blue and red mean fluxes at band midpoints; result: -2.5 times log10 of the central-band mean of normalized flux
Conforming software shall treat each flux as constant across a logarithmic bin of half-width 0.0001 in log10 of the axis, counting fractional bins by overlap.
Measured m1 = -0.04 mag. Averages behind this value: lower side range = 7.1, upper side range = 7.49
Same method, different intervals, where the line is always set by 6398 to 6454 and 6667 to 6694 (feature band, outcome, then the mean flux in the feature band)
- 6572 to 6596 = -0.01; 7.36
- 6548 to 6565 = -0.08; 7.8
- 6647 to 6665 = -0.02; 7.57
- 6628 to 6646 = -0.05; 7.72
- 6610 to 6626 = -0.05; 7.67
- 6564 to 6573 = -0.07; 7.74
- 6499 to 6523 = -0.04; 7.44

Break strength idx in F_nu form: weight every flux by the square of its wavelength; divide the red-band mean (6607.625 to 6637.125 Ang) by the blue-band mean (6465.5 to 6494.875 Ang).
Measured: 1.1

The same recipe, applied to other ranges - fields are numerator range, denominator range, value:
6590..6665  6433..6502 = 1.14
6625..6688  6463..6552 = 1.09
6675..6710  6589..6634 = 0.98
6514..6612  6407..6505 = 1.11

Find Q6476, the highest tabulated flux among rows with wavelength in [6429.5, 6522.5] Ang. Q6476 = 7.77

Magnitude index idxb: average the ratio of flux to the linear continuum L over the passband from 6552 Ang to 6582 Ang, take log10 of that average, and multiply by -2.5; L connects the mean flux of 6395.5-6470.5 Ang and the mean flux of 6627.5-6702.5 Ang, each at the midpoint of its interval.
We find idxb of -0.05 mag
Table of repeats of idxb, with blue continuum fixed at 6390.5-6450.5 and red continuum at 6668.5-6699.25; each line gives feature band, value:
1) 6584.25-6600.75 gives -0.009 mag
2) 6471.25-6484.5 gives 0.033 mag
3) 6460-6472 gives -0.009 mag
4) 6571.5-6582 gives -0.019 mag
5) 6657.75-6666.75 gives -0.021 mag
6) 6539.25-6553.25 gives -0.040 mag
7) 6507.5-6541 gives -0.030 mag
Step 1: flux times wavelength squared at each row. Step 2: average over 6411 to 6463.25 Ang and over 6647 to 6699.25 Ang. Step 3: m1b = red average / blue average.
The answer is 1.2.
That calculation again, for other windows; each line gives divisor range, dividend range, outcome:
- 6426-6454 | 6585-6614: 1.14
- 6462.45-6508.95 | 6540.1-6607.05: 1.09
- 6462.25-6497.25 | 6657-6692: 1.12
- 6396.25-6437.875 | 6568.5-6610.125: 1.12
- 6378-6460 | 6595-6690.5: 1.14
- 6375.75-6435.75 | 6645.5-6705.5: 1.11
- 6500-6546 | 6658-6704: 1.06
